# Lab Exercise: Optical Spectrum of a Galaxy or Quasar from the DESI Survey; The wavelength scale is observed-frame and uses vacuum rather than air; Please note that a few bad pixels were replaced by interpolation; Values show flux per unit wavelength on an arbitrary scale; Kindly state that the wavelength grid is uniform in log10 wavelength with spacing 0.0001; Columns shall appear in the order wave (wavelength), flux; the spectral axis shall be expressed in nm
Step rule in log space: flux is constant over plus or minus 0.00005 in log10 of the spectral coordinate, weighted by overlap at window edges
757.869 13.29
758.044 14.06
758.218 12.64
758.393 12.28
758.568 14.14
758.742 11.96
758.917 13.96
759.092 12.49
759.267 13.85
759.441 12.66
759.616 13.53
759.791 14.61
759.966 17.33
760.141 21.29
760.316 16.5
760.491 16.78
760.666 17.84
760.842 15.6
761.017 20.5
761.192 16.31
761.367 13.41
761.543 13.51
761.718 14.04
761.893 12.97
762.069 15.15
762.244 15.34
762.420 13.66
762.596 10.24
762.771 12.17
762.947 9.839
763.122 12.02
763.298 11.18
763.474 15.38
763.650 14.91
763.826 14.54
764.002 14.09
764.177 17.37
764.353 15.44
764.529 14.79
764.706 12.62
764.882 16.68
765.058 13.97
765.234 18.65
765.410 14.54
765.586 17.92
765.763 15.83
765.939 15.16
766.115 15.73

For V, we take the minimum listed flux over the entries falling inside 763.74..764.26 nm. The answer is 14.09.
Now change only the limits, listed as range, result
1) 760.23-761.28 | 15.6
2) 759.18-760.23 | 12.66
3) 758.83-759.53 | 12.49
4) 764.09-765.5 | 12.62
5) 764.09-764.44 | 15.44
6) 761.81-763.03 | 9.839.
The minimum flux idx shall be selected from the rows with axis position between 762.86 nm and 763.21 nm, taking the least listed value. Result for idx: 9.839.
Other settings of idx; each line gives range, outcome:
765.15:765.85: 14.54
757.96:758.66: 12.28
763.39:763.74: 14.91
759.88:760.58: 16.5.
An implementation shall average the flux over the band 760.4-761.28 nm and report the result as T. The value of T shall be 17.4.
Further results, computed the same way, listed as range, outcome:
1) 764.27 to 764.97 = 14.9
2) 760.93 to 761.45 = 16.8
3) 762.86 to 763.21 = 10.9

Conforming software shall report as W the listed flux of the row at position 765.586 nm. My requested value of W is 17.92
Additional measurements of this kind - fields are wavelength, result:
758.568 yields 14.14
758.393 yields 12.28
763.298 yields 11.18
